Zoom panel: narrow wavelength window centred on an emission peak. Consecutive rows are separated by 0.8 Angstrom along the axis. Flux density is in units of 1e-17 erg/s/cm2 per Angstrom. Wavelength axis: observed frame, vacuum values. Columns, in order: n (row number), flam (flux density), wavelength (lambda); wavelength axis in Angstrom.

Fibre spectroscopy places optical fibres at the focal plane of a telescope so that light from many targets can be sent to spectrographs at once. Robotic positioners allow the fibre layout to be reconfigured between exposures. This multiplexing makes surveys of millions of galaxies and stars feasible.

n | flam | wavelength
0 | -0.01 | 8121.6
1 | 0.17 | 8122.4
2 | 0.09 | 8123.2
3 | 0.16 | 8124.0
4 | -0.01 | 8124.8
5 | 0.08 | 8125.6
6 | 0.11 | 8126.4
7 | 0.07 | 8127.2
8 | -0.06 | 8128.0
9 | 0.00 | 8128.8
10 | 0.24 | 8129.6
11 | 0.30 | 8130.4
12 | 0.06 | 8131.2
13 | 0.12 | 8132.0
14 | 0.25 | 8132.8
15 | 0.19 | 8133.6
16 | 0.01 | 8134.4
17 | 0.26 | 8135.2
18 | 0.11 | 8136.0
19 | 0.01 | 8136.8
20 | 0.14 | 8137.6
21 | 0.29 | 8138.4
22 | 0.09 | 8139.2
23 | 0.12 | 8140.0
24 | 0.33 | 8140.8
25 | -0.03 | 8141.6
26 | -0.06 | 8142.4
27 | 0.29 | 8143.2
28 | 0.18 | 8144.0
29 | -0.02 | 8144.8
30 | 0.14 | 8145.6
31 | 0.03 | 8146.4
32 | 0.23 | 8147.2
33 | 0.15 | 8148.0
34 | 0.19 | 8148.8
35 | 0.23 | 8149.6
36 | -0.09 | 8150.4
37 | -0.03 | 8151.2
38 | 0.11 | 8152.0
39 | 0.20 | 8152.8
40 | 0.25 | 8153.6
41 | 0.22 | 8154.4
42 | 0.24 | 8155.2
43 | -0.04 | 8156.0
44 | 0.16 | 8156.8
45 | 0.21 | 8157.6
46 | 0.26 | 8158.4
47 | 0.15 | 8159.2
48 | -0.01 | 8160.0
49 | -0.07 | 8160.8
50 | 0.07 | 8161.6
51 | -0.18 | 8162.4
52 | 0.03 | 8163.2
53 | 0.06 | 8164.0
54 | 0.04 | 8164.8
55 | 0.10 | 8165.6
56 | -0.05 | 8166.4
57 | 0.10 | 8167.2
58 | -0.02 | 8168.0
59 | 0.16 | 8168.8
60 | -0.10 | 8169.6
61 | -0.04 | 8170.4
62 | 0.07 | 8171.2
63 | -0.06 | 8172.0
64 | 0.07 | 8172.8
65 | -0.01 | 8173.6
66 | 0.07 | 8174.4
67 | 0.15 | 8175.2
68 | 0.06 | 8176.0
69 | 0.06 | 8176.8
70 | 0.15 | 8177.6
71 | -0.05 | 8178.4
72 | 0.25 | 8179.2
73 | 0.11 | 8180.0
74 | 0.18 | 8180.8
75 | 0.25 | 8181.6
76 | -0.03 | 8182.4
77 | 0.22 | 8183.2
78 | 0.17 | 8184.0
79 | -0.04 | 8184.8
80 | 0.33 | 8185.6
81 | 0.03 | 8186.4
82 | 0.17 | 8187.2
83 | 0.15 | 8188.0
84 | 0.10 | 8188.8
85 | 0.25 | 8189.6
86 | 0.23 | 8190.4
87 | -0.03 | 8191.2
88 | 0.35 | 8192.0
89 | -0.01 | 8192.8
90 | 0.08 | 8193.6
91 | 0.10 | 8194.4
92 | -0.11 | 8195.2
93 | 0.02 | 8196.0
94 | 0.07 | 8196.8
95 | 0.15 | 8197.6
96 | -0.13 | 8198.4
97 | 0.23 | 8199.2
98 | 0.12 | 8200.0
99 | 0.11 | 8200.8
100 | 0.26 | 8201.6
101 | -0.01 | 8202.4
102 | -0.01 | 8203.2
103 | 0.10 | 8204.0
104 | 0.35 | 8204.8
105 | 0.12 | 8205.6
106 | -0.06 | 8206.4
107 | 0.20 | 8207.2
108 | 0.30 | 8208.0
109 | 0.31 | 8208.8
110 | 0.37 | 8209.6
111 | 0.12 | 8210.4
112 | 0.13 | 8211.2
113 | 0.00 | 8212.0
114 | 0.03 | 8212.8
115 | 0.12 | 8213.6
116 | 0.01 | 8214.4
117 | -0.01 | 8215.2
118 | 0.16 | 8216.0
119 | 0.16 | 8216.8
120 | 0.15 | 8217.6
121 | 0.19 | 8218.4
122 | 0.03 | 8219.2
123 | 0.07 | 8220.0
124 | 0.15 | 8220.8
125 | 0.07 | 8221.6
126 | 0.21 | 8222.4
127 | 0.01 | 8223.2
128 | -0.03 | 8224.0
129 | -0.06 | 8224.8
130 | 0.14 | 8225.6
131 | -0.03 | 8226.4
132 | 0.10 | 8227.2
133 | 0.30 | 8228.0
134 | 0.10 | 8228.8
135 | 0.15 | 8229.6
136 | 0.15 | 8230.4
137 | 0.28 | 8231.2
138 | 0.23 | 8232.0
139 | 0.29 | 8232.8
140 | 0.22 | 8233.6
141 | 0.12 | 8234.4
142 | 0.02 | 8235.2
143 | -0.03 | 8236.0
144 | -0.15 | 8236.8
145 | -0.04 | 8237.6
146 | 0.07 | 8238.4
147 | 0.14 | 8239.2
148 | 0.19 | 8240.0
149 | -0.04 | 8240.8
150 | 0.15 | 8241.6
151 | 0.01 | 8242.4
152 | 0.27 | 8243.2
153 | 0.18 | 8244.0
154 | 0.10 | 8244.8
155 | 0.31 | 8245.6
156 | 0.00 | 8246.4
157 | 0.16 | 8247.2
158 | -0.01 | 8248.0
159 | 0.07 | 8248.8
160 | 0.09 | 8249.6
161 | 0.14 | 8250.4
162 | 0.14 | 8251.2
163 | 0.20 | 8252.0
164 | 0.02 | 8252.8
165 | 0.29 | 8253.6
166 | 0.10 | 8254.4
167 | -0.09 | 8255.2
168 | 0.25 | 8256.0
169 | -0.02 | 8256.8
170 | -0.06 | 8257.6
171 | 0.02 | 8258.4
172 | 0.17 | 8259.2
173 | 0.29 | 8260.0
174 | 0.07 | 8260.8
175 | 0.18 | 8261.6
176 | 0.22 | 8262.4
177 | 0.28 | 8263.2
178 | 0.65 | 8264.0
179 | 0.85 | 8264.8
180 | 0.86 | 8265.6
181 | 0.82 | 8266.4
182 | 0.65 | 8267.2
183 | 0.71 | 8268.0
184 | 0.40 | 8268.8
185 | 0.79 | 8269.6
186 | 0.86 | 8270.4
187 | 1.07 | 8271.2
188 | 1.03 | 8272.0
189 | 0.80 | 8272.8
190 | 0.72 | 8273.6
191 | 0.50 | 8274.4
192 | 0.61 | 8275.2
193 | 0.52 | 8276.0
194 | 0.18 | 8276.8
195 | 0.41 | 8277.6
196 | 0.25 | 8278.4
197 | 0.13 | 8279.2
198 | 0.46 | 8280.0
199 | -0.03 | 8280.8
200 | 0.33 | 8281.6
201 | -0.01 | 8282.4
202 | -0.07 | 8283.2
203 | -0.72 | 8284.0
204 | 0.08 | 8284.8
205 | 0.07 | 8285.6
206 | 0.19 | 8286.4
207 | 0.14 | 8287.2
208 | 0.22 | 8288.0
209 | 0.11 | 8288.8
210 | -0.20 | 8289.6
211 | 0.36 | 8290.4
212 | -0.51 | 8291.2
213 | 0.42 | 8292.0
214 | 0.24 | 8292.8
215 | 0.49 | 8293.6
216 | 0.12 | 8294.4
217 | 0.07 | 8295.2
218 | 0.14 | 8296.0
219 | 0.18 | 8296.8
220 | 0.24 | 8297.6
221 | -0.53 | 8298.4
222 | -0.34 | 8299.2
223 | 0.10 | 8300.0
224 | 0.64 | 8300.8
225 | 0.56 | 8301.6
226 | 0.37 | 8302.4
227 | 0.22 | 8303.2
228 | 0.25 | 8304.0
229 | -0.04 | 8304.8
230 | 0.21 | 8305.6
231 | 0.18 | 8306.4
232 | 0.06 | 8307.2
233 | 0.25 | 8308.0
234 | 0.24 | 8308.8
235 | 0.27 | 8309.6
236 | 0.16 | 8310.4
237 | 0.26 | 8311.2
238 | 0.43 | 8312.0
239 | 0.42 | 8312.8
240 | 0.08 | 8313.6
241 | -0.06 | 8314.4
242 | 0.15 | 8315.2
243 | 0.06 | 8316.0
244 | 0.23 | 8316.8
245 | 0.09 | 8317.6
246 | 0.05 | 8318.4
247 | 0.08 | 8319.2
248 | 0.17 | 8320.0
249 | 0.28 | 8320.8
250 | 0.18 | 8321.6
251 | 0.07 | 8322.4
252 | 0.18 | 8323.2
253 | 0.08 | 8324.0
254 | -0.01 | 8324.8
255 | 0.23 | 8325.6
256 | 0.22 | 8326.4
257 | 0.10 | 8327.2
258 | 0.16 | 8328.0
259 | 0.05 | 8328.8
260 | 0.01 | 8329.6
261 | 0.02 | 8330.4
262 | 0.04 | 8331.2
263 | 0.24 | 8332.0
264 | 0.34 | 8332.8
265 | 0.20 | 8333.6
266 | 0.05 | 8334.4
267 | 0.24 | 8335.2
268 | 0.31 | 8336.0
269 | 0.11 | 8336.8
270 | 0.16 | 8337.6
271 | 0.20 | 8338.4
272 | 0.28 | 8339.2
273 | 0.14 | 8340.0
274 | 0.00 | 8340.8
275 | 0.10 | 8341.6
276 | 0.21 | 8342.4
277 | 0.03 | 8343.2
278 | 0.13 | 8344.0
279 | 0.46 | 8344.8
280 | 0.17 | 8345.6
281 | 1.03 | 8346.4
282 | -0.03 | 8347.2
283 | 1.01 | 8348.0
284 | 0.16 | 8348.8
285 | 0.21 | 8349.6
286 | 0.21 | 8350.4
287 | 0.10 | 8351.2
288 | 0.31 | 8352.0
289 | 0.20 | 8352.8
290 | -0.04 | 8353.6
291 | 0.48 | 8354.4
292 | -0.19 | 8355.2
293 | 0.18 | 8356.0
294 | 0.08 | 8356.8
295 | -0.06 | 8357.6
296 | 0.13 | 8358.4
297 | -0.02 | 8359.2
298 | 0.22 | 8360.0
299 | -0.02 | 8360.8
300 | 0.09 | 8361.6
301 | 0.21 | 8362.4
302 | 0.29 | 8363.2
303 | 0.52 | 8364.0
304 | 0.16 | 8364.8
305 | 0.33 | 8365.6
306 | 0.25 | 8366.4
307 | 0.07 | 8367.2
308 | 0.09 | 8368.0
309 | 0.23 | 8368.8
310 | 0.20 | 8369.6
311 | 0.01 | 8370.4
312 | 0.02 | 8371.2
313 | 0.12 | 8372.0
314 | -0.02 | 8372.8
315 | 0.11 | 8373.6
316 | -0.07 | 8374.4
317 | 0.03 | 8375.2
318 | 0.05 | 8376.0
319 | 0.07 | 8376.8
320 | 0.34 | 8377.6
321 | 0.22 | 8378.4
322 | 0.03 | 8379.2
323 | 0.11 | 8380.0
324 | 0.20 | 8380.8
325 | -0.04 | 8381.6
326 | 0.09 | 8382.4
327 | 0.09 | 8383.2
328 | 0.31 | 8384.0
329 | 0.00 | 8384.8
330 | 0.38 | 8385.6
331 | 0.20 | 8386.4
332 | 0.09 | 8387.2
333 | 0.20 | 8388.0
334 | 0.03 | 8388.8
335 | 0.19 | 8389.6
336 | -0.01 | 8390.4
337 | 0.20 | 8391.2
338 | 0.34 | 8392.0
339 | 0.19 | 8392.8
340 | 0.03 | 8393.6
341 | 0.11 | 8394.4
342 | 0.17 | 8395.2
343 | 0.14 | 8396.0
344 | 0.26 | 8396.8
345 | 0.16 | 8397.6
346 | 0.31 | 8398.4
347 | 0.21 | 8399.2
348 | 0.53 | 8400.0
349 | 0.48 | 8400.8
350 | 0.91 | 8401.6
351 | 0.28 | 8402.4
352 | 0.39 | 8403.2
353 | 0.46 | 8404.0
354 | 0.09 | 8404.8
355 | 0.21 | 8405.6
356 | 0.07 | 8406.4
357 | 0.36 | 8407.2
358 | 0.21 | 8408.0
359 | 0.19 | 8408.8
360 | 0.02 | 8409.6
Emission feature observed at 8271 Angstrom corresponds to [O II]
